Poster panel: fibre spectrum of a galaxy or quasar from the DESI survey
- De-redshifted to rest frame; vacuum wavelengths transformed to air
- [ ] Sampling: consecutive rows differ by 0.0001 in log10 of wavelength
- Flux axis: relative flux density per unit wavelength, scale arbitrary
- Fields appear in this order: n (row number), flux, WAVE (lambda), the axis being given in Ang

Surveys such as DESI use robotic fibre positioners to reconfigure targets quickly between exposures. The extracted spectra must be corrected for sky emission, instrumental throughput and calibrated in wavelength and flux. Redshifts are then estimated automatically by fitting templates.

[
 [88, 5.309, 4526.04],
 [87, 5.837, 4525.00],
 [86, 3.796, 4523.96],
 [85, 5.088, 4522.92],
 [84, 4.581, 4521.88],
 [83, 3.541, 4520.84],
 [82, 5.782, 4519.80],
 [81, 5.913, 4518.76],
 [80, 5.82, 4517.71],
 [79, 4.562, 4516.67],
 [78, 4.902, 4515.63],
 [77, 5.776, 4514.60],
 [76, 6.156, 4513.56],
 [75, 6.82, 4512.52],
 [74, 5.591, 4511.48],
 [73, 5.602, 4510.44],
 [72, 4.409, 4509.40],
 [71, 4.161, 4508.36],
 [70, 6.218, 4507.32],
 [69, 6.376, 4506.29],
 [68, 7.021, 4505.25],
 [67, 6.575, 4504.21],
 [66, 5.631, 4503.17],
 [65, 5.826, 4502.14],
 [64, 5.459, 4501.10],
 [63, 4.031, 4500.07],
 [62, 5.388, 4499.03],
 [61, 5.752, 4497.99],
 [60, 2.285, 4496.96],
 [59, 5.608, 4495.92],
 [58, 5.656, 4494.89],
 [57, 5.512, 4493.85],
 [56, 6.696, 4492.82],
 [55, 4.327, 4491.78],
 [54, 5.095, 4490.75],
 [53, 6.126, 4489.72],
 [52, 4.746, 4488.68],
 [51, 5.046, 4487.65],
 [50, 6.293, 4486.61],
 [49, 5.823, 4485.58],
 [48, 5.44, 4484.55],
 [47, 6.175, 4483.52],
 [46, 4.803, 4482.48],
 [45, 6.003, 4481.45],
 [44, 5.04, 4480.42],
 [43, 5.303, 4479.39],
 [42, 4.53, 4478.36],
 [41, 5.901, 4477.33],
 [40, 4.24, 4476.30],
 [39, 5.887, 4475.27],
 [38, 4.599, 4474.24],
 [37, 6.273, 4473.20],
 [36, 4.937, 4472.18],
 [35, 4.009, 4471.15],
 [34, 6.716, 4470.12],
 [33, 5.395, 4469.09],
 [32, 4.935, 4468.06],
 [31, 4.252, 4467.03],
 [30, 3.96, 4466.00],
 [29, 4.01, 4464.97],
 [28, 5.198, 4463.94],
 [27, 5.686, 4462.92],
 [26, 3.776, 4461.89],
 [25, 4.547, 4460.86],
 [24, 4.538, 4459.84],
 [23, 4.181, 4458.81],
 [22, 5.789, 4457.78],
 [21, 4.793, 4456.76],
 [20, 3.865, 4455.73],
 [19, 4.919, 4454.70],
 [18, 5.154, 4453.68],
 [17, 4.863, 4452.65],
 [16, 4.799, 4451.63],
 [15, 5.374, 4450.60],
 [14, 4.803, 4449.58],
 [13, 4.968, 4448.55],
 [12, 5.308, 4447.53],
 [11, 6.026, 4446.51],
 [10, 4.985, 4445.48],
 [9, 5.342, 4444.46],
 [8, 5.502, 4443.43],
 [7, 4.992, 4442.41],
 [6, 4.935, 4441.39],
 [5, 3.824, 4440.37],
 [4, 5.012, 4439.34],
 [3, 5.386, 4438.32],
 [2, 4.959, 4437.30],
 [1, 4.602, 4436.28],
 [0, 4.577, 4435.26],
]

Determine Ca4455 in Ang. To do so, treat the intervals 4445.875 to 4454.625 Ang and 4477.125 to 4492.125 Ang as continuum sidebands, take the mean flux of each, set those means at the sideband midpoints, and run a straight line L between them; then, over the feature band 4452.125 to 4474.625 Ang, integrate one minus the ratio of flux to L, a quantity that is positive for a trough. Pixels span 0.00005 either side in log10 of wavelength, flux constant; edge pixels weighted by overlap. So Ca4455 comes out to 1.7 Ang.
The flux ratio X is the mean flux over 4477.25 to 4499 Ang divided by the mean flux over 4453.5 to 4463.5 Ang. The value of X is 1.13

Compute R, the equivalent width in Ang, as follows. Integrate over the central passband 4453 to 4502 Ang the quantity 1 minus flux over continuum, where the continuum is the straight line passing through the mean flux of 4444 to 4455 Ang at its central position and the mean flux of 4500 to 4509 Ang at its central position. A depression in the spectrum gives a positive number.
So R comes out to 3.4 Ang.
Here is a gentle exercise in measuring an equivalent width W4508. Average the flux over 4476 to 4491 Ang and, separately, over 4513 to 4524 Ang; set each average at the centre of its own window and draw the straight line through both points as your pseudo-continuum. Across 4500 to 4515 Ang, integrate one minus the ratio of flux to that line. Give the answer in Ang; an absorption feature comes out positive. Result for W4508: -1.5 Ang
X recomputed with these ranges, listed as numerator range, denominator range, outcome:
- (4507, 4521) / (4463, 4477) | 1.08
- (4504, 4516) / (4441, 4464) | 1.17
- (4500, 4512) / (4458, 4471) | 1.18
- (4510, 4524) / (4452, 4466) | 1.14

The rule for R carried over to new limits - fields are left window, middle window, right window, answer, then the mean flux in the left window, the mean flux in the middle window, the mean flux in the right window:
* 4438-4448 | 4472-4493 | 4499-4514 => 0.4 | 5.12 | 5.38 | 5.69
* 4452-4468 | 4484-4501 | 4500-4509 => 0.7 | 4.65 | 5.25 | 5.77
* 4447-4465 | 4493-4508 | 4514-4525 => -1.7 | 4.83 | 5.54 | 5.03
